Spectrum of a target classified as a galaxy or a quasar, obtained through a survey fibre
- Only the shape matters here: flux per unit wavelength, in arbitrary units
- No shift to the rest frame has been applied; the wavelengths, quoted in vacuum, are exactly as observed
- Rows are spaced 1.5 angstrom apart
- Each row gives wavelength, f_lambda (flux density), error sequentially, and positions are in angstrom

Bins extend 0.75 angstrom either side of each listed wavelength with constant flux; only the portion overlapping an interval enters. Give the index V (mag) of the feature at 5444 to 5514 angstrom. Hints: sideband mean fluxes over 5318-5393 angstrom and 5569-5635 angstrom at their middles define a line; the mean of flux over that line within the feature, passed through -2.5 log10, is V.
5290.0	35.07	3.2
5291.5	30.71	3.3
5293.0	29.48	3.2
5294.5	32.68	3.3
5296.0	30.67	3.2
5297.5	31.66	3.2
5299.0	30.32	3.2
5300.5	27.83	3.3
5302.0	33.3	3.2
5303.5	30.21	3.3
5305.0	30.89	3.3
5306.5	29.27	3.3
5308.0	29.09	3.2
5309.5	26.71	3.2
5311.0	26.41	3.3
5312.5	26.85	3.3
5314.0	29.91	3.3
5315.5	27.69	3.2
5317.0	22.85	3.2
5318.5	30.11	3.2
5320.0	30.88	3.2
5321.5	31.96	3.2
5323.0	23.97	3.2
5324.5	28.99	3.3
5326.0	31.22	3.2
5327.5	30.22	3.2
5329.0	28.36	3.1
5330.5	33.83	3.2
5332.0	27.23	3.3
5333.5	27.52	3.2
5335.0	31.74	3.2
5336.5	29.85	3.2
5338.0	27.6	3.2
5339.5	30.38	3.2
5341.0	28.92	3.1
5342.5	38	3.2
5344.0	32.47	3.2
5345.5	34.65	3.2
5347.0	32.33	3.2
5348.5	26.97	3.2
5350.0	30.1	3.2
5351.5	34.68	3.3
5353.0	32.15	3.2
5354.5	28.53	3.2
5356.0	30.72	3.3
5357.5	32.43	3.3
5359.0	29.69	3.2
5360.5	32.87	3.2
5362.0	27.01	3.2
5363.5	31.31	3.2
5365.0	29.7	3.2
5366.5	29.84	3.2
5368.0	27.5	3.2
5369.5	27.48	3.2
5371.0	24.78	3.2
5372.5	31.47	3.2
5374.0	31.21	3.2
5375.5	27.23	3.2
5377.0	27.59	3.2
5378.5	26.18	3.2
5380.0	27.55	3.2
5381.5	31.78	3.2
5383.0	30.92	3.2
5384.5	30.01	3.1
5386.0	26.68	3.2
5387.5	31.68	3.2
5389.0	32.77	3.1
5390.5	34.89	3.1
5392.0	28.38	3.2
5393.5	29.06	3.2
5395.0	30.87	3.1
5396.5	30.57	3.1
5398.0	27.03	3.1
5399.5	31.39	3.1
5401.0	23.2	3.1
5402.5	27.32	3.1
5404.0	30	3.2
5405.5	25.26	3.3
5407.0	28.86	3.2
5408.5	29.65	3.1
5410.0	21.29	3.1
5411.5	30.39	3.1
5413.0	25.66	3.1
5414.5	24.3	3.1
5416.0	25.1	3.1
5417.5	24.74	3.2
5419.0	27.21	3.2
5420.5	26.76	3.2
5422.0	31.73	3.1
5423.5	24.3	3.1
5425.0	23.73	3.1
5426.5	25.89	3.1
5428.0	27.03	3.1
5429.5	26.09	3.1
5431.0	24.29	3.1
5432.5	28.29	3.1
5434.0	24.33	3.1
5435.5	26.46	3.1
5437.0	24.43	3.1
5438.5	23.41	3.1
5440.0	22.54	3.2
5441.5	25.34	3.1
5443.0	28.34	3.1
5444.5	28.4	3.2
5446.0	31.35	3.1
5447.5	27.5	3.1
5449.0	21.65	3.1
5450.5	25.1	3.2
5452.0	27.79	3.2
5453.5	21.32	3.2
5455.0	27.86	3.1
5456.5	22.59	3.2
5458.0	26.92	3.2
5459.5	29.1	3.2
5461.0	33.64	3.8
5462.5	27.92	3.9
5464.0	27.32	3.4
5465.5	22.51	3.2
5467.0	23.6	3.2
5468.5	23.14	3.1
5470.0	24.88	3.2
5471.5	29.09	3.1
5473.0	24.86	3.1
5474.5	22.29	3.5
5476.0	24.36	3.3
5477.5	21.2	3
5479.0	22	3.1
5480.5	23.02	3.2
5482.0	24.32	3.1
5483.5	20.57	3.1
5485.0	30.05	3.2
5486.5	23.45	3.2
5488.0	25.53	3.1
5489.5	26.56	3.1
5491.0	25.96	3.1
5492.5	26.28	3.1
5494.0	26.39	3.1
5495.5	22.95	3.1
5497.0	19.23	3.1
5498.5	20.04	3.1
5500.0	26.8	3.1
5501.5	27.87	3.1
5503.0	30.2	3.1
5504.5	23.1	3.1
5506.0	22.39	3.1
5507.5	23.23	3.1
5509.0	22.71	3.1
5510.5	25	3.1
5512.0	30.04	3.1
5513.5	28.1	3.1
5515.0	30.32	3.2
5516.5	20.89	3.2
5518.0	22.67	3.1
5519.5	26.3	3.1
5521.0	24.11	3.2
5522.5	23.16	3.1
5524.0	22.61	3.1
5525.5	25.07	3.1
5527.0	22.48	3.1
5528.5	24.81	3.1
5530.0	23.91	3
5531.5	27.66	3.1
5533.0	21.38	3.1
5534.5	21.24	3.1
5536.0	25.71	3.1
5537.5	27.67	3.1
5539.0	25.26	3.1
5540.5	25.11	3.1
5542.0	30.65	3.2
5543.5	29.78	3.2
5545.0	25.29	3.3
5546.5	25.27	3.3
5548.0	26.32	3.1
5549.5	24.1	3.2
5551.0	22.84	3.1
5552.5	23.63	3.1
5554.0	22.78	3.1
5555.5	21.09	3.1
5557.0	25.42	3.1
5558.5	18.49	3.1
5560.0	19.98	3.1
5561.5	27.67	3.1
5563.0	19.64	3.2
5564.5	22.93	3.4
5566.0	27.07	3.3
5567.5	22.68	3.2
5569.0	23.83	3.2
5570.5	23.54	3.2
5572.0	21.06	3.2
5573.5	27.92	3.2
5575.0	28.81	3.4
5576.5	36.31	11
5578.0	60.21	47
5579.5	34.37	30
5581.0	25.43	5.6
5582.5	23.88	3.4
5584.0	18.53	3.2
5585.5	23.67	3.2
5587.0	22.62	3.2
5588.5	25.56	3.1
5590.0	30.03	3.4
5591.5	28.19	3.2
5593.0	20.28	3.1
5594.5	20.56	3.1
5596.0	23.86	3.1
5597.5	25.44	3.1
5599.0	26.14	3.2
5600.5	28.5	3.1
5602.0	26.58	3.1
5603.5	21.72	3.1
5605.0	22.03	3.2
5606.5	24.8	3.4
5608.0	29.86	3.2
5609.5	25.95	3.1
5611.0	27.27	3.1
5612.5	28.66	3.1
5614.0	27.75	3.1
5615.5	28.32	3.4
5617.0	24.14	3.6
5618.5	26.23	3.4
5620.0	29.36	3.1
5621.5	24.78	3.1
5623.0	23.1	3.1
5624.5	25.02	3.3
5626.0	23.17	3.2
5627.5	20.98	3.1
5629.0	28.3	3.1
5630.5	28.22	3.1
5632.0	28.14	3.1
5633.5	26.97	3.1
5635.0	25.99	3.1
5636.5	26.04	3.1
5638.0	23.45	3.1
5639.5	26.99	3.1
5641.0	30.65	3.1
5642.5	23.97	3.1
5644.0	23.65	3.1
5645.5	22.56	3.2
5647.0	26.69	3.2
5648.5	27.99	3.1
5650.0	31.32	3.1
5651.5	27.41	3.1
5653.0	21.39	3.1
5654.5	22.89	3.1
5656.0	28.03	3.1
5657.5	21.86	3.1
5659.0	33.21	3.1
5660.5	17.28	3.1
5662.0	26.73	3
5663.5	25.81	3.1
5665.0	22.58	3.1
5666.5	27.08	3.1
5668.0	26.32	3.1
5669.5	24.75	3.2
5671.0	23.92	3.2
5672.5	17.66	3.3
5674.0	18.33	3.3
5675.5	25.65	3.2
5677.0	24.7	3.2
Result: 0.12 mag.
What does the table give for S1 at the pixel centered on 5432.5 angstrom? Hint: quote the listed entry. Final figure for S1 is 28.29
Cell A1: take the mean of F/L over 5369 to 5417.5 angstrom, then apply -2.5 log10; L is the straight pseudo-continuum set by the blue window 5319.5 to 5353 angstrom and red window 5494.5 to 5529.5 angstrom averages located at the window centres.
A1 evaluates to 0.01 mag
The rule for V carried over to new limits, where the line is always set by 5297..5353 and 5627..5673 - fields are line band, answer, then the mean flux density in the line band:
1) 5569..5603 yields -0.03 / 27.2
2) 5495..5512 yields 0.14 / 24.2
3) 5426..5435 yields 0.10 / 26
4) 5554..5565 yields 0.20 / 22.2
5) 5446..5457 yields 0.12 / 25.3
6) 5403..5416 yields 0.08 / 26.8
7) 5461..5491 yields 0.13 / 24.8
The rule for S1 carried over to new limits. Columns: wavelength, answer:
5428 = 27.03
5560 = 19.98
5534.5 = 21.24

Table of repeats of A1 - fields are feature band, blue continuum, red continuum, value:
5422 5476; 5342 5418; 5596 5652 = 0.10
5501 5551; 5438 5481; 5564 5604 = 0.04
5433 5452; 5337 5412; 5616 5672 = 0.11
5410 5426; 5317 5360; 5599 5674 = 0.12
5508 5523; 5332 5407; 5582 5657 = 0.08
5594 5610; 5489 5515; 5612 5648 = 0.03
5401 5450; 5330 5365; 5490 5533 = 0.07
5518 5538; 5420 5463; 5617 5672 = 0.08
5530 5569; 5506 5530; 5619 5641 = 0.03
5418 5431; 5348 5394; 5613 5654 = 0.10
